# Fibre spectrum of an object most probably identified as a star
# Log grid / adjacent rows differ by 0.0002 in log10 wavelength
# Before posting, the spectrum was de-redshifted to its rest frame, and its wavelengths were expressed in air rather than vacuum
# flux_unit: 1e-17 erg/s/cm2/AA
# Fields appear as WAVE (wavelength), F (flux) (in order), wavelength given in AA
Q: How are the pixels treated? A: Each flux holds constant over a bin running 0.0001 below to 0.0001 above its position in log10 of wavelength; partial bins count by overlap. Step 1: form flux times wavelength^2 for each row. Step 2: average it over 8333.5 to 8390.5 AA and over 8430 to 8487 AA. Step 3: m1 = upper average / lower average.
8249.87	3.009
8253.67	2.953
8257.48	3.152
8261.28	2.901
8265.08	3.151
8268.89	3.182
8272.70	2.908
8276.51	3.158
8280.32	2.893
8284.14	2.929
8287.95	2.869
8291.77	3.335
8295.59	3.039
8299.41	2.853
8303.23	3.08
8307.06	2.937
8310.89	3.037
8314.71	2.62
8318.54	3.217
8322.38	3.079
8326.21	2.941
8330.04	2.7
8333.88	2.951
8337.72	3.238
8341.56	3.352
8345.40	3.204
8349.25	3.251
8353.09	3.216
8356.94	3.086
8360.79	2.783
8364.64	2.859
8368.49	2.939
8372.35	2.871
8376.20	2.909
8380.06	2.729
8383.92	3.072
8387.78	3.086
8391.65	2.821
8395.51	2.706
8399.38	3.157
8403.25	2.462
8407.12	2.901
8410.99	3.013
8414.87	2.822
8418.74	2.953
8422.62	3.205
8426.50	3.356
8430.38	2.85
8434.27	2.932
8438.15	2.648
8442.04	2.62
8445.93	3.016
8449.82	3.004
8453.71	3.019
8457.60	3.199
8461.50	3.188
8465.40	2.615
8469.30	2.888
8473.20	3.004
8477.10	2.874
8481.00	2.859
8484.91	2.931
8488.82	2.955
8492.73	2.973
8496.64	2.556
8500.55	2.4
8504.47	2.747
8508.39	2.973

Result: 0.98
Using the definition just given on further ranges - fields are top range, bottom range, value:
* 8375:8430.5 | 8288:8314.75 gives 1.00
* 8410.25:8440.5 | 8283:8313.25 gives 1.02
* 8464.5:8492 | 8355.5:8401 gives 1.02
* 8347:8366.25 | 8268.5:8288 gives 1.04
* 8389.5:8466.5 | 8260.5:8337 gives 1.01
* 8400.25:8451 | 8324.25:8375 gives 0.98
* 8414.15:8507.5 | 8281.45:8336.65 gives 1.01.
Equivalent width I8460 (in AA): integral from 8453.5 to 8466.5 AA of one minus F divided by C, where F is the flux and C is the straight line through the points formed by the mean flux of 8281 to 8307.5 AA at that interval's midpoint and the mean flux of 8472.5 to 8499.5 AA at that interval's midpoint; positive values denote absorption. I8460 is -0.7 AA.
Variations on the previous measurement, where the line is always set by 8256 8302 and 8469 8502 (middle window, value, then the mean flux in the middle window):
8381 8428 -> -0.7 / 2.95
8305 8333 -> 0.5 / 2.93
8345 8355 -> -0.9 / 3.23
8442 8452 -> -0.2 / 2.93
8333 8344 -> -0.9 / 3.2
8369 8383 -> 0.3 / 2.86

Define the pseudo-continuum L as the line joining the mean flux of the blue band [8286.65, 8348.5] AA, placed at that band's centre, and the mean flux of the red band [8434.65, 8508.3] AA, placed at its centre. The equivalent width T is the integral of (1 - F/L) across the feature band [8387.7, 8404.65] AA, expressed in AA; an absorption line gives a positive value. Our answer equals 0.7 AA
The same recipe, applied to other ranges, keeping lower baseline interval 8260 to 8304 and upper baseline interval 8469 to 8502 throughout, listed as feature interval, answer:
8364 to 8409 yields 0.76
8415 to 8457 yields -1.22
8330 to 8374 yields -1.40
